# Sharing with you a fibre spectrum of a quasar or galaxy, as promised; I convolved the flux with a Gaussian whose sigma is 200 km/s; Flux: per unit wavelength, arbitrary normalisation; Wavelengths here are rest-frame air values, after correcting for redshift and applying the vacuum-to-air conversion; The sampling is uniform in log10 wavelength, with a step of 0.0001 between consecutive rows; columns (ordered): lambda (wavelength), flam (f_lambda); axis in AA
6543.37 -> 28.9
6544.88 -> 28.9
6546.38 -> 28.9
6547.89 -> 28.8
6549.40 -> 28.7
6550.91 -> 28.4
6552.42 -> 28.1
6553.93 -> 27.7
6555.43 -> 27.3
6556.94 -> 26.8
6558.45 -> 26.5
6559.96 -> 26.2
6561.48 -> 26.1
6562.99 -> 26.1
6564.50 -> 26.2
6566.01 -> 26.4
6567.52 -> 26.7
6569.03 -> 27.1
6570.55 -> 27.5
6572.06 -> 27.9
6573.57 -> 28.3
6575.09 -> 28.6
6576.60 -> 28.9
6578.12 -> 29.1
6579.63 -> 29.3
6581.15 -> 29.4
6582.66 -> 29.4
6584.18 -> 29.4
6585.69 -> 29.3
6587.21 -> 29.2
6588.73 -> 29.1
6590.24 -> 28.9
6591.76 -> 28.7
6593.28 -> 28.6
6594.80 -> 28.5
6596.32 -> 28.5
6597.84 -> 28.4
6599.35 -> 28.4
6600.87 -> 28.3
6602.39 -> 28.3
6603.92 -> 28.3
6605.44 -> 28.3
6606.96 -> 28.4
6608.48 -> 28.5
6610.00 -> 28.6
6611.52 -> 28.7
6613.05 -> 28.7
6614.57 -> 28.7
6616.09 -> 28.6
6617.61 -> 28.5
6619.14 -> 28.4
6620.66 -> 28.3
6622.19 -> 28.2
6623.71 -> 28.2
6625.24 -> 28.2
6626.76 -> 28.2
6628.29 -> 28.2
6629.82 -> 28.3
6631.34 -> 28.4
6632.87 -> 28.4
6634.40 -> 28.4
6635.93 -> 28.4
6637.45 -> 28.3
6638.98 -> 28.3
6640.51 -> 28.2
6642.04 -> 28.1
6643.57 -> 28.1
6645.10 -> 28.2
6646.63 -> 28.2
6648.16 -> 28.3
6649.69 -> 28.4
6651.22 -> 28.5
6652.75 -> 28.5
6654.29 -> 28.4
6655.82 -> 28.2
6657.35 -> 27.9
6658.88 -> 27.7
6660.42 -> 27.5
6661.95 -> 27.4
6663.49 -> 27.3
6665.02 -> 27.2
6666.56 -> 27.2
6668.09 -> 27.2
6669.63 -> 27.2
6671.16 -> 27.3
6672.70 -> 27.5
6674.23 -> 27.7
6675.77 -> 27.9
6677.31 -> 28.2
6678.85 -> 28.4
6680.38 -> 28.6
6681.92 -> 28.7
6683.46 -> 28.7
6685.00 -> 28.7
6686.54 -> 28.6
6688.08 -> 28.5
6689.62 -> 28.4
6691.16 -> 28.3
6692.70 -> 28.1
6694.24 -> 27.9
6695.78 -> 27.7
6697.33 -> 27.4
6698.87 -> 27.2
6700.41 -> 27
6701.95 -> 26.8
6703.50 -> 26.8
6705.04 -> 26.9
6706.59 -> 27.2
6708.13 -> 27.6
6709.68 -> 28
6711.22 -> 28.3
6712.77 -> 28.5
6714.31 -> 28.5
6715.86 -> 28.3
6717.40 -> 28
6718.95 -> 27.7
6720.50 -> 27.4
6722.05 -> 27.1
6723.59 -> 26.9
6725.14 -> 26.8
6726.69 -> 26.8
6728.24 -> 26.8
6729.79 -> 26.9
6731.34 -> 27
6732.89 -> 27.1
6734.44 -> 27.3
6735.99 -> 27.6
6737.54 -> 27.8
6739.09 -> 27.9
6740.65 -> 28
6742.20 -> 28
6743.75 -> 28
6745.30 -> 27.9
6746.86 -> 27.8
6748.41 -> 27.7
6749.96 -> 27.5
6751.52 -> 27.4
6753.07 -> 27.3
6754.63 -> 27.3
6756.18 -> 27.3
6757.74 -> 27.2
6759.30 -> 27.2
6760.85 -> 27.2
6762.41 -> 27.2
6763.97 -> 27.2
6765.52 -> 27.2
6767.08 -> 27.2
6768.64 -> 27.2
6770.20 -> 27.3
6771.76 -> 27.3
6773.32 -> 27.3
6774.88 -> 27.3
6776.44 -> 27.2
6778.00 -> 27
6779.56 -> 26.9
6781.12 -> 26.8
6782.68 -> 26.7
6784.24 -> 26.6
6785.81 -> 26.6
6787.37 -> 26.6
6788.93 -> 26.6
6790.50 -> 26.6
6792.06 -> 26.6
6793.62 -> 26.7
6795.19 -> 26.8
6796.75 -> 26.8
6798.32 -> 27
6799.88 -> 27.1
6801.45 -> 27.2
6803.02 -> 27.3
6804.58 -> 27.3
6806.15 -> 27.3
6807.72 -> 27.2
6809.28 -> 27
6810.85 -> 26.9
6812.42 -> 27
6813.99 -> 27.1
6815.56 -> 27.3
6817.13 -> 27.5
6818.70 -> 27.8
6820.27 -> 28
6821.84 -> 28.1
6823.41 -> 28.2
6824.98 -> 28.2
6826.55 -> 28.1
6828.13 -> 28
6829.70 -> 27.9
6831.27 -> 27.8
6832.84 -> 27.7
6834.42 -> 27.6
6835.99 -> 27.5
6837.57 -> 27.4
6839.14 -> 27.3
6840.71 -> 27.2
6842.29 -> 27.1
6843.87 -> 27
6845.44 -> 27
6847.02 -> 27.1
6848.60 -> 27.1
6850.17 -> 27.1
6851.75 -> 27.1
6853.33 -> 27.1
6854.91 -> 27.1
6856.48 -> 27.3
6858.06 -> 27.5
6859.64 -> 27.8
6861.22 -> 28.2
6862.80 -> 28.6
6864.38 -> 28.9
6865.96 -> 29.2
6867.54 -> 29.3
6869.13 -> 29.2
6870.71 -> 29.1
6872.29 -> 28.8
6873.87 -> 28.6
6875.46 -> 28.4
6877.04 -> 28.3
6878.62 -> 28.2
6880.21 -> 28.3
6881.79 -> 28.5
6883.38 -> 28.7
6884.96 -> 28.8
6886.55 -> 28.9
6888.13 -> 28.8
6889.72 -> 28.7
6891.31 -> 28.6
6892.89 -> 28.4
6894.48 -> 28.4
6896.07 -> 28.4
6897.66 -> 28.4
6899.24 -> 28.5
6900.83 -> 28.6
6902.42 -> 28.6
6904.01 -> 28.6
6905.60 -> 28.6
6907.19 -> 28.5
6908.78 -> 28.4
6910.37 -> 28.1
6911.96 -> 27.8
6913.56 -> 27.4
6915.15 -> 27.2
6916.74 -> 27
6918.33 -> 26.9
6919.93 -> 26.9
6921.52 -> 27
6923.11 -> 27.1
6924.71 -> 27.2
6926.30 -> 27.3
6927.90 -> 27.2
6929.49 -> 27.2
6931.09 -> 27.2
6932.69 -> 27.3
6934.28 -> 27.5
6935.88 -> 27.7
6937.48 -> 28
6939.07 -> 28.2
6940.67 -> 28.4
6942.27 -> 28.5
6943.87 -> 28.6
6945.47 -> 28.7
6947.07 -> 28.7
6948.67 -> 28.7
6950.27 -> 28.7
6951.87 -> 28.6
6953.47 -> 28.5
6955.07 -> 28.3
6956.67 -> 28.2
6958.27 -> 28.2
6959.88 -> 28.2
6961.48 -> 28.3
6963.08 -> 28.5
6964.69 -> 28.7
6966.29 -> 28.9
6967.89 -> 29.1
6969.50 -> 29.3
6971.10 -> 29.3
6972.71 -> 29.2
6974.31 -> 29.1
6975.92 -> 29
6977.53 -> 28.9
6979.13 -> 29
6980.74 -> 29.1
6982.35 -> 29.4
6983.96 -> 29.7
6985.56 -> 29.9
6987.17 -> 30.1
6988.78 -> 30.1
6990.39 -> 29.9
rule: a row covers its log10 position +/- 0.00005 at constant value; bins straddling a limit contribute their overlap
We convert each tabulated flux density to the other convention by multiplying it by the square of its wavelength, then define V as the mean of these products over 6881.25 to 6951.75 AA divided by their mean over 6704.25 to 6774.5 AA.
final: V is 1.1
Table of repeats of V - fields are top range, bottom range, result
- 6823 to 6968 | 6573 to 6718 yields 1.07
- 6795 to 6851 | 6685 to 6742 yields 1.03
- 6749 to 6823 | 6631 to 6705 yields 1.01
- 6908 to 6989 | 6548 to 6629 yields 1.12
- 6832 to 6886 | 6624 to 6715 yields 1.06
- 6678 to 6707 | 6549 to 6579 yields 1.06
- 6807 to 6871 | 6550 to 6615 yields 1.06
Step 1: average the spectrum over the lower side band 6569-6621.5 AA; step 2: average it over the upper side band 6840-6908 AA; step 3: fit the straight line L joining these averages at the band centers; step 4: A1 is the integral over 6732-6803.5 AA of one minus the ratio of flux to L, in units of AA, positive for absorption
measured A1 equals 2.9 AA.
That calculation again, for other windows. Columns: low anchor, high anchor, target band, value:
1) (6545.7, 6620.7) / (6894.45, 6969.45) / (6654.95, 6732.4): 1.3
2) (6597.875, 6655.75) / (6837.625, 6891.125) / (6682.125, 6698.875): 0.1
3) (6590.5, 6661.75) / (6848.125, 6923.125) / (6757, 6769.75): 0.5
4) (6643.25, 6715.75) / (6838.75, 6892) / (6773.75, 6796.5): 1.0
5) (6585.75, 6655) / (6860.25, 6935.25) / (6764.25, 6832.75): 2.5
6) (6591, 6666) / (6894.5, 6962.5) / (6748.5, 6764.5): 0.5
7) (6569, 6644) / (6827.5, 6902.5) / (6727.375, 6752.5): 0.7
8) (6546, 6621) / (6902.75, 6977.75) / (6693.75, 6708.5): 0.5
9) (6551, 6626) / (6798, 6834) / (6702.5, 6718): 0.0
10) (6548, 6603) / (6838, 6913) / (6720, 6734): 0.6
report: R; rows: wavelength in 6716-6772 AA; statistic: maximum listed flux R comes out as 28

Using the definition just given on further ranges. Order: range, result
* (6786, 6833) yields 28.2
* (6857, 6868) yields 29.3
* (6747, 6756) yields 27.7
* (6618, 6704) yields 28.7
